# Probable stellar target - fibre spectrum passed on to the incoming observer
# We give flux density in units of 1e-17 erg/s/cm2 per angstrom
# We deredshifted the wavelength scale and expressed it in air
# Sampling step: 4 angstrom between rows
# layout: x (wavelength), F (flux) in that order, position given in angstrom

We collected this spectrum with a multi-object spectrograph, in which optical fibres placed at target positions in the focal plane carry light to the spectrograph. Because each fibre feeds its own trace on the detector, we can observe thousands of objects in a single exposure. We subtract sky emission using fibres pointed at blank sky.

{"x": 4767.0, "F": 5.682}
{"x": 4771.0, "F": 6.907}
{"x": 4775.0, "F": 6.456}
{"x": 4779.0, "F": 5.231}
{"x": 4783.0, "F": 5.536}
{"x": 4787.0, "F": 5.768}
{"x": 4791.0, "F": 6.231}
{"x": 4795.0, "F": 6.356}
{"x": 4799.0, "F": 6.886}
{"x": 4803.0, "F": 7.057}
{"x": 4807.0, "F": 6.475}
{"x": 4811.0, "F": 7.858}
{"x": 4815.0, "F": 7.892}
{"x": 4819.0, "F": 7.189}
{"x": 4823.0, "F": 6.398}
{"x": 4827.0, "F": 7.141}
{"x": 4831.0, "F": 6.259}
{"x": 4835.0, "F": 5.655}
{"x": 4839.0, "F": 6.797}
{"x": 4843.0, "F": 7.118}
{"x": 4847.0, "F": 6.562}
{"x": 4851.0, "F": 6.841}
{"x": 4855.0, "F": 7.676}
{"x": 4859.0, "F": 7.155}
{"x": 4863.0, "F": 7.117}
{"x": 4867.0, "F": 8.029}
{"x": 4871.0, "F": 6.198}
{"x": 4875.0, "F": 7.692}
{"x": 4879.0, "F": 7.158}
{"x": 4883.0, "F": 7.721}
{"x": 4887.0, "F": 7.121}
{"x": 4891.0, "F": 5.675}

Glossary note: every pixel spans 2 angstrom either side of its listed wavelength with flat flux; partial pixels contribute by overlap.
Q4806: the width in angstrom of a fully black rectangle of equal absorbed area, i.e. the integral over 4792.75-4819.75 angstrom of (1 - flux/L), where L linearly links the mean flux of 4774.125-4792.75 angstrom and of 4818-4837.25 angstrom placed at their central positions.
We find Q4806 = -4.0 angstrom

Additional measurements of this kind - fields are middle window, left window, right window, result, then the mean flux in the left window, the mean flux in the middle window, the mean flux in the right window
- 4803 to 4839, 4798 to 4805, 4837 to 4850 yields 0.2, 6.98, 6.87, 6.83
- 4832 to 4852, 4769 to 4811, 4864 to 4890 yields 1.0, 6.36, 6.57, 7.25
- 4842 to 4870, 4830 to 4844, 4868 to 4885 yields -1.5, 6.42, 7.18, 7.24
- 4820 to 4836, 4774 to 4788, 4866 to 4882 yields 0.0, 5.7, 6.46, 7.25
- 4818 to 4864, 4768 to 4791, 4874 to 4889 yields 0.2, 5.99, 6.81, 7.41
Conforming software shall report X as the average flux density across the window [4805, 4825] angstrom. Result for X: 7.16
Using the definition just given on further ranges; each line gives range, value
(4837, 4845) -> 6.96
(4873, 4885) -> 7.52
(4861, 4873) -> 7.11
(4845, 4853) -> 6.7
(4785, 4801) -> 6.31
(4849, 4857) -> 7.26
